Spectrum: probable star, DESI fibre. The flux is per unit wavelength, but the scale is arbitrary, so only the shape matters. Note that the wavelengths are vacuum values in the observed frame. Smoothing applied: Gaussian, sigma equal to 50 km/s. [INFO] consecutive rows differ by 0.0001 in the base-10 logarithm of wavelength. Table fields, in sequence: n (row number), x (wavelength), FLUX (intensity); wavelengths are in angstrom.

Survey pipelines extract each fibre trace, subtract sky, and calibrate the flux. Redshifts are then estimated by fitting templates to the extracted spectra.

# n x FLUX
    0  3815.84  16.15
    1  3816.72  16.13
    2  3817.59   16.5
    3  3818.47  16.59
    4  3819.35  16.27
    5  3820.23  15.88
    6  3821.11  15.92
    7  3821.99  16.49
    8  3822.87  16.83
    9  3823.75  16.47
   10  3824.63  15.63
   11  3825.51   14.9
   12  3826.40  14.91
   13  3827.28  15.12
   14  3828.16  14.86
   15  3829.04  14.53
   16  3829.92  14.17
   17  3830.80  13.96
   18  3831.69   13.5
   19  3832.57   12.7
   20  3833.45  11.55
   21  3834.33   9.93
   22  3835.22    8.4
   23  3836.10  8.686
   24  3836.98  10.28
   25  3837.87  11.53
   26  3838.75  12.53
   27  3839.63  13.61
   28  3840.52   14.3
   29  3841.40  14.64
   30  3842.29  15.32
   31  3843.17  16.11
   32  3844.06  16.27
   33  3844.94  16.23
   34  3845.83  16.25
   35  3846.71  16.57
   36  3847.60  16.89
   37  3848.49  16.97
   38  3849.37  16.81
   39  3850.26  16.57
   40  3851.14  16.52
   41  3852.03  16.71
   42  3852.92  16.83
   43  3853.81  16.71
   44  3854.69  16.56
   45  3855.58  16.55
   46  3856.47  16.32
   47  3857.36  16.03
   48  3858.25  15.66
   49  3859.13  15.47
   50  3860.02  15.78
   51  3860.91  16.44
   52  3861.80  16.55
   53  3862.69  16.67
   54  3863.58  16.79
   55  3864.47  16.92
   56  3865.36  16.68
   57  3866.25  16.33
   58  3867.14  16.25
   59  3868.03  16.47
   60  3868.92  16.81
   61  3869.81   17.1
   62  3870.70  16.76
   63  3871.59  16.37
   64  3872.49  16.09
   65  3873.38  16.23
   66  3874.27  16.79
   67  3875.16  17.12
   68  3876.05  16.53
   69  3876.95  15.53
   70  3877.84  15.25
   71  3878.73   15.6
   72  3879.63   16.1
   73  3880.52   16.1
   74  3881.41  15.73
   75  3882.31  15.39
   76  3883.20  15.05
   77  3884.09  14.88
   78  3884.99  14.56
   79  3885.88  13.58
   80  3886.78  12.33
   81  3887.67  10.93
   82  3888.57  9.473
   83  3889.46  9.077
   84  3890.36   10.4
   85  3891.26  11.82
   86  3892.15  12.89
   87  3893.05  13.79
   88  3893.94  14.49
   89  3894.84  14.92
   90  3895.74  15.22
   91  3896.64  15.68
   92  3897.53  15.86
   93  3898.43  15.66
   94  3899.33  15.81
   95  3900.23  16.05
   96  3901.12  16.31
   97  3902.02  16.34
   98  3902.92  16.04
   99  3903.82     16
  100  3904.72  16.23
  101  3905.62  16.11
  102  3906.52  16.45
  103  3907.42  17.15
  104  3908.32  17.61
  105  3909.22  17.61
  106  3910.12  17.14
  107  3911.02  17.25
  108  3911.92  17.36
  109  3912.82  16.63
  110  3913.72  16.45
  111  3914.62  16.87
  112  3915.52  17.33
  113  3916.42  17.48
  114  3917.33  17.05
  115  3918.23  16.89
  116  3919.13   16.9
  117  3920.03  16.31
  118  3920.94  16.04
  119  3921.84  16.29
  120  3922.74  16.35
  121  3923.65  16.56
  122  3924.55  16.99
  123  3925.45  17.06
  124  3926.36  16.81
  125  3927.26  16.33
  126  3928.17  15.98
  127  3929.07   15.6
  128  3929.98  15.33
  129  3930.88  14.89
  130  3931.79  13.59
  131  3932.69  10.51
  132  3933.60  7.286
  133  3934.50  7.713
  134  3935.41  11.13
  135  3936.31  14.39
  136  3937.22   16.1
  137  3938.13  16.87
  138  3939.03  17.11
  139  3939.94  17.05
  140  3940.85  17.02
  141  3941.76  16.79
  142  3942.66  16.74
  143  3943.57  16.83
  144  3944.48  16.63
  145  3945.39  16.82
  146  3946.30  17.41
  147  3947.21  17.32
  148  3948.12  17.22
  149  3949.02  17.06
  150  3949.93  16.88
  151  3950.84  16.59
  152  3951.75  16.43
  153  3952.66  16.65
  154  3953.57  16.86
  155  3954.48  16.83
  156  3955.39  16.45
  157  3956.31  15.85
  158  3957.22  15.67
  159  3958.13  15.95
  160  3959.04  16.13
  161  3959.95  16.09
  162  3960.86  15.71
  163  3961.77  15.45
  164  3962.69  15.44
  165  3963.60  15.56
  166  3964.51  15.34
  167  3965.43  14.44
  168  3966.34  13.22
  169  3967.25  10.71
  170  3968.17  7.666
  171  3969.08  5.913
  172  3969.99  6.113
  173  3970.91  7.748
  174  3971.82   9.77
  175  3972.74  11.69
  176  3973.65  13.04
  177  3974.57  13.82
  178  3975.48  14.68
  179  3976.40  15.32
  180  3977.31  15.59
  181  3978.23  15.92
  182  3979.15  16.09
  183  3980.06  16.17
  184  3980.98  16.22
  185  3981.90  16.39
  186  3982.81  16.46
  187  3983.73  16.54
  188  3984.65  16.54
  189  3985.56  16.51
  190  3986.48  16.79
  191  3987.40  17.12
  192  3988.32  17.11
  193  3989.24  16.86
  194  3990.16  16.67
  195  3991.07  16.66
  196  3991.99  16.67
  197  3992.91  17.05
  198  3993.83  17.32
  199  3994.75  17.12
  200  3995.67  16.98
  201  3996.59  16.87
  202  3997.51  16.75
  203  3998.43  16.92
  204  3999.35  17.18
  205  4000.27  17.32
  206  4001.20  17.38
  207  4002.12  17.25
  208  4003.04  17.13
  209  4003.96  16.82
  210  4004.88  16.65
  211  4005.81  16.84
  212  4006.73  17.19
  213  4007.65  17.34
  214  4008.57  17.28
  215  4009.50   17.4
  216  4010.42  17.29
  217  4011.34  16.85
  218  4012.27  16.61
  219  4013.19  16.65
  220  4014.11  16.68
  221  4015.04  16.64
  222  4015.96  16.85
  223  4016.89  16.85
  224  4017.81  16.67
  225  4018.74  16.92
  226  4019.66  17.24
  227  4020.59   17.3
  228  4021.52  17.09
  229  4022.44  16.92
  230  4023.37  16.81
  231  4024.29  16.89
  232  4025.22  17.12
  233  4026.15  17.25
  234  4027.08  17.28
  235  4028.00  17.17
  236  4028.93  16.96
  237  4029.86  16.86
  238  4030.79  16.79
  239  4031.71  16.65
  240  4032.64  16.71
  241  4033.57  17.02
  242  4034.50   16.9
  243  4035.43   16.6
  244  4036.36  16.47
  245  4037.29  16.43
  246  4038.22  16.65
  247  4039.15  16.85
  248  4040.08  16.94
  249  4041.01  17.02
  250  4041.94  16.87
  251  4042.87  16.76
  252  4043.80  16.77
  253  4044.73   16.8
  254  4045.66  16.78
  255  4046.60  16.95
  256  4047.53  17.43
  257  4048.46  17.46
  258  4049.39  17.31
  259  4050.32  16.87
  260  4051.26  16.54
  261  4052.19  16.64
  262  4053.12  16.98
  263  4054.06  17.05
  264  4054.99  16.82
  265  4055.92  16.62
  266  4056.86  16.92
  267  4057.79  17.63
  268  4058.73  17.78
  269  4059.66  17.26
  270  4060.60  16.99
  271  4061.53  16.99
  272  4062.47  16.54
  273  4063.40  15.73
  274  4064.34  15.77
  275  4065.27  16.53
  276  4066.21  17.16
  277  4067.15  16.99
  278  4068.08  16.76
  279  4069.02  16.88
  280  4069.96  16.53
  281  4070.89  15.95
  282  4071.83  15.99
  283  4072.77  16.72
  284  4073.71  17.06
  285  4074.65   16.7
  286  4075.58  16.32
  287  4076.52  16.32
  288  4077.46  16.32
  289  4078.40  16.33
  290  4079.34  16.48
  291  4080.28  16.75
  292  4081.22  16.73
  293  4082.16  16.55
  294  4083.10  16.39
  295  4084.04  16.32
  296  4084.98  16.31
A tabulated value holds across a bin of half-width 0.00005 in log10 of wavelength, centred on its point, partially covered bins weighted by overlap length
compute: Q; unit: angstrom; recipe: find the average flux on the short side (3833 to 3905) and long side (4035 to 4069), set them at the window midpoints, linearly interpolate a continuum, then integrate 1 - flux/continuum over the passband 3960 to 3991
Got 3.57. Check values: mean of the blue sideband 15.1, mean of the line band 14.3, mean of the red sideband 16.9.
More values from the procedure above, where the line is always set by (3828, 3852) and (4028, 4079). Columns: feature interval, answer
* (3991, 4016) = -1.3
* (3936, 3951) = -1.3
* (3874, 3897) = 0.8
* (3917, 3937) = 0.5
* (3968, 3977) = 2.9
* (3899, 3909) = -1.0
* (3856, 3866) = -1.3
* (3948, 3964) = -0.7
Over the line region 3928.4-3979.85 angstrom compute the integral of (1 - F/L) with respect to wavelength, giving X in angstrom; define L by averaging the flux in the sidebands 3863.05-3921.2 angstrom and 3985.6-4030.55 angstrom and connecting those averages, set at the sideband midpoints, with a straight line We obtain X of 5.7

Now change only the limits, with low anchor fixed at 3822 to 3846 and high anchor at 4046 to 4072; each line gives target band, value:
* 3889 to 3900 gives 0.61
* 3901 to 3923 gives -2.75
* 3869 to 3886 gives -1.74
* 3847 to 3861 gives -2.31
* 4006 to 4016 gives -0.49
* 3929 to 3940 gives 1.24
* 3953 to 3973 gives 2.72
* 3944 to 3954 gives -0.99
